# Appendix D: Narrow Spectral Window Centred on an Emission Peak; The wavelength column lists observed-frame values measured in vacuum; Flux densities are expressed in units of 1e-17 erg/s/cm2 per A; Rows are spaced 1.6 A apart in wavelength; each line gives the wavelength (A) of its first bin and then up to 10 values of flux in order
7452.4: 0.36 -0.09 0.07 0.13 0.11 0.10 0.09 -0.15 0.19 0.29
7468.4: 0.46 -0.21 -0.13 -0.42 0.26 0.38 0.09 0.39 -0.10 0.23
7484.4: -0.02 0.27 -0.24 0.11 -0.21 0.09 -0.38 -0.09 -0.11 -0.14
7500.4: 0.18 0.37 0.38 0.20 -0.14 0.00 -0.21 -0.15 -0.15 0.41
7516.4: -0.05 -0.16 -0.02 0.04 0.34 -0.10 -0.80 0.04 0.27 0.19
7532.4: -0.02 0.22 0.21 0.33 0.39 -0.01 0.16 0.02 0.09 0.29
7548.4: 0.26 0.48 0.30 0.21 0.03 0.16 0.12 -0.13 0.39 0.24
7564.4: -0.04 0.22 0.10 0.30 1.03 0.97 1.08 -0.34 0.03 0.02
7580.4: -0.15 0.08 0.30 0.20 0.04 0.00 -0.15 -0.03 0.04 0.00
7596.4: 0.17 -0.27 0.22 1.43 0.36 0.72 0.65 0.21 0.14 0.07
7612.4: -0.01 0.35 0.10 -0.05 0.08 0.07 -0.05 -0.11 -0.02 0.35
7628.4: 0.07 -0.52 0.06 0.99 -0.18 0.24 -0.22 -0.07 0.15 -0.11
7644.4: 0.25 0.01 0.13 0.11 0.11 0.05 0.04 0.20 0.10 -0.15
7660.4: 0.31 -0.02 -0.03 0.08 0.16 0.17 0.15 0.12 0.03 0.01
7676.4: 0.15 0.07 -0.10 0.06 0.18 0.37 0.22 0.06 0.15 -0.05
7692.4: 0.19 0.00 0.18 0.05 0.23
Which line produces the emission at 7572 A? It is H-gamma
